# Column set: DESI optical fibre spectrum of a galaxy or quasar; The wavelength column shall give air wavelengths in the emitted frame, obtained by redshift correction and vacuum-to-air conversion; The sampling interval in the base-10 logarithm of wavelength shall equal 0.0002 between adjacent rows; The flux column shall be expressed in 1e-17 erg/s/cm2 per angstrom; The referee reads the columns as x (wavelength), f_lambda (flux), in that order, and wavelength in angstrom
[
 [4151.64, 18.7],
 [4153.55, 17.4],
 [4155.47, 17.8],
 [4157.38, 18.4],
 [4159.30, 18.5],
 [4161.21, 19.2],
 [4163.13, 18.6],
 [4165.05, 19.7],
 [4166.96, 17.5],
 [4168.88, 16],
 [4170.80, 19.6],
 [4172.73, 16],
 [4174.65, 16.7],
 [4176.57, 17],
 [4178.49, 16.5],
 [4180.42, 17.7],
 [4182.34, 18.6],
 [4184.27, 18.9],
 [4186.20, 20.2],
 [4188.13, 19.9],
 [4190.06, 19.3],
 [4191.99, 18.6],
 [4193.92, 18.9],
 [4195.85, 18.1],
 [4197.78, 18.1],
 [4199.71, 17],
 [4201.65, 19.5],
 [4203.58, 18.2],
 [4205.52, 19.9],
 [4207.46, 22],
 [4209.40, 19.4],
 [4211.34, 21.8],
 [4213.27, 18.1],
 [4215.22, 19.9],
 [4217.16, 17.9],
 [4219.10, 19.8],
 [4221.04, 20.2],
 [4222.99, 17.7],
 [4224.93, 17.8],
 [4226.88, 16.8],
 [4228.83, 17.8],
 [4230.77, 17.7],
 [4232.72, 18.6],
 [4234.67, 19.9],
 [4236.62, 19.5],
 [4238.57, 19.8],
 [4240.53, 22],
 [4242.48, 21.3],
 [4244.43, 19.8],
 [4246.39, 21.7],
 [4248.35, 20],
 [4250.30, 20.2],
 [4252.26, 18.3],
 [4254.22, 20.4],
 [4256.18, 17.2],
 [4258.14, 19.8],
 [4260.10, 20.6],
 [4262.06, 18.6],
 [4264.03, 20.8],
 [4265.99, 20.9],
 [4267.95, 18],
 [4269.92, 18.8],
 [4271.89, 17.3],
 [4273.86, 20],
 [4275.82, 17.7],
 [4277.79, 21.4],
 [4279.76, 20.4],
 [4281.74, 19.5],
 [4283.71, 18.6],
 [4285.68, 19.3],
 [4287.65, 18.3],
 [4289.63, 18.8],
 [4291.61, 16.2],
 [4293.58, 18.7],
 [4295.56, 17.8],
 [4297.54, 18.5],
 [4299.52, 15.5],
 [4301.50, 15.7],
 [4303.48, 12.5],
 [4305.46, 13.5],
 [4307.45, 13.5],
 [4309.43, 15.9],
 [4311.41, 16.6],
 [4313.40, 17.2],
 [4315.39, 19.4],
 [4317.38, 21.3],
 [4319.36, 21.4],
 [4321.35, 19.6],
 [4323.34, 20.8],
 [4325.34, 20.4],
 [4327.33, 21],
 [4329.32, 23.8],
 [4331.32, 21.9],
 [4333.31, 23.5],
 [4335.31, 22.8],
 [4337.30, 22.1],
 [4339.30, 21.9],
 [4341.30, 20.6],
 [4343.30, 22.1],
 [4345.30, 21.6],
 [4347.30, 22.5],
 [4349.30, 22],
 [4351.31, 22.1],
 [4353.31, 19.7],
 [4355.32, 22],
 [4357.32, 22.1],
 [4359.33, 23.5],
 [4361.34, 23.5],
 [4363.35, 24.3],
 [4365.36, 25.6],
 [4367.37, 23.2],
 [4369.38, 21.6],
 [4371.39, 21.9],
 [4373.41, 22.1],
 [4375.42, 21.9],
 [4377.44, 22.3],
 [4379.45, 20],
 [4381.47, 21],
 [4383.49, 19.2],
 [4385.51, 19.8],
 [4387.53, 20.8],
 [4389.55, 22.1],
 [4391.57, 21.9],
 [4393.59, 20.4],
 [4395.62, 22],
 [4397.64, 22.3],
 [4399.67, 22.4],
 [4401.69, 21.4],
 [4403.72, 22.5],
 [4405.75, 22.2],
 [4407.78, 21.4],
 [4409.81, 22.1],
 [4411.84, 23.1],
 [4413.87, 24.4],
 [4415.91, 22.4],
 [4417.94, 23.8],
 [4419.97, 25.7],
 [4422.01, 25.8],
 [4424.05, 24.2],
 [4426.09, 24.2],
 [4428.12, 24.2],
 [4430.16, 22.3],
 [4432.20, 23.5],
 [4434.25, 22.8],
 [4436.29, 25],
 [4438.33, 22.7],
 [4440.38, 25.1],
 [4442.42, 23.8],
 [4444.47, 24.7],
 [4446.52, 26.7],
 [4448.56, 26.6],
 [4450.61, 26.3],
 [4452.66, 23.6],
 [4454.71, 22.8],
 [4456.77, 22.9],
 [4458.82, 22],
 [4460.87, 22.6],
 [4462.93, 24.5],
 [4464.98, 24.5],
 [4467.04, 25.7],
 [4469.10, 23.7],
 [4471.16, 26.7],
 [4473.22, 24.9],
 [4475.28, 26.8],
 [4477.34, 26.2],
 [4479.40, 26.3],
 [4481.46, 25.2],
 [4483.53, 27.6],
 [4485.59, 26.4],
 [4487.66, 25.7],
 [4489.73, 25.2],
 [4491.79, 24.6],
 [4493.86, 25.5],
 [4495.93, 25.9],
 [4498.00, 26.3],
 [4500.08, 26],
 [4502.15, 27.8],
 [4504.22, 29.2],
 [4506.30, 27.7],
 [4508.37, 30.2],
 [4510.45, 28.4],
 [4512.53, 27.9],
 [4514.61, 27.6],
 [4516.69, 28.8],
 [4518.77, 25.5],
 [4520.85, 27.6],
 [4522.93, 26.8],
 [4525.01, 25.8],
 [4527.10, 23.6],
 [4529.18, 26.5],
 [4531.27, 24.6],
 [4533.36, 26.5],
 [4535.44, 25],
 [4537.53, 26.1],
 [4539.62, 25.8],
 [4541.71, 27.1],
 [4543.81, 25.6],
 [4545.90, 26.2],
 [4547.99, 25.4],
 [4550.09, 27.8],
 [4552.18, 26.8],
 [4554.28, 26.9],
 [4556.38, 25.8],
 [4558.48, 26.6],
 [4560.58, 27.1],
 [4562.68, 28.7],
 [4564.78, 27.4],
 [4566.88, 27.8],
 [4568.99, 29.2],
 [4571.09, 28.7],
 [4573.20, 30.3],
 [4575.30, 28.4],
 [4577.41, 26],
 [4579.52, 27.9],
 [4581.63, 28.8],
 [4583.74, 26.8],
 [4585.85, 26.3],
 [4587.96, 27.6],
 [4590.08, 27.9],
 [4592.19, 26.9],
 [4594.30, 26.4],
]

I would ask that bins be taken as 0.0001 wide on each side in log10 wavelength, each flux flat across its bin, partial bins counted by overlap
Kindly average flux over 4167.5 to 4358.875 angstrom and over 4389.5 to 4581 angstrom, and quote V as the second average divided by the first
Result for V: 1.3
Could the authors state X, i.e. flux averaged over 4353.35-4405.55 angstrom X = 22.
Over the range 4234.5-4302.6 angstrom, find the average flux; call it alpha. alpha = 19.2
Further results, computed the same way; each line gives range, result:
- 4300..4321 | 16.8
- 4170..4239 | 18.7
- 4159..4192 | 18.2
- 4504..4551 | 26.7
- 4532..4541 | 25.9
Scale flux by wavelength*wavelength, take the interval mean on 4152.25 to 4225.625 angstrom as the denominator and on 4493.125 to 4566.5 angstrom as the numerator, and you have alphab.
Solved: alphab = 1.7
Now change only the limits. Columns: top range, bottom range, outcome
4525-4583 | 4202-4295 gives 1.60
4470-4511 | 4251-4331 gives 1.56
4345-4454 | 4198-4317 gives 1.31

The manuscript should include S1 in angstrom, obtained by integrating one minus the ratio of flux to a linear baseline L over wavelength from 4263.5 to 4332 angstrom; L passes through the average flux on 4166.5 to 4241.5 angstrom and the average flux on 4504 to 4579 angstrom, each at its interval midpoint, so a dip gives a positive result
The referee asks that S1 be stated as 8.0 angstrom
